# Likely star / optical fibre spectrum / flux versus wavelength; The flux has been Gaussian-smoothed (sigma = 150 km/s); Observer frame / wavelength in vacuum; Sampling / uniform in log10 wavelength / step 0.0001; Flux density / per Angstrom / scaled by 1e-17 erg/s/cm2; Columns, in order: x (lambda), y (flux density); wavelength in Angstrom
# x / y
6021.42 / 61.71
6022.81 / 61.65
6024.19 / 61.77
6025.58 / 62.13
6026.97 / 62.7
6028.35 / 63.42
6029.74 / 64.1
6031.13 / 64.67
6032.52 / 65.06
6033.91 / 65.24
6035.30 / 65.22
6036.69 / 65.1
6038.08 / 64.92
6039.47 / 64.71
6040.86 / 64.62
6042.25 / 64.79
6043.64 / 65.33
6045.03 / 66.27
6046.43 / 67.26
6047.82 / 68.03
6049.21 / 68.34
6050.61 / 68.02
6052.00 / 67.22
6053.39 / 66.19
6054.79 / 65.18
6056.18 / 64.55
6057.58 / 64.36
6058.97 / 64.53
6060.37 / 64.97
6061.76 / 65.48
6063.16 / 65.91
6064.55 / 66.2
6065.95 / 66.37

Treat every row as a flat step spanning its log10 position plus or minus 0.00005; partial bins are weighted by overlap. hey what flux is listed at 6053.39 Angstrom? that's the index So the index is 66.19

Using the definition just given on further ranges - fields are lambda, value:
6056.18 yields 64.55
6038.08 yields 64.92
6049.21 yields 68.34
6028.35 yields 63.42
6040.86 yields 64.62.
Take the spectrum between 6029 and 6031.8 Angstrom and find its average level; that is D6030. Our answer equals 64.3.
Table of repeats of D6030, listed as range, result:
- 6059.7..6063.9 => 65.6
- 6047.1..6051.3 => 68.1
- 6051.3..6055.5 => 66.3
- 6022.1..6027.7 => 62.1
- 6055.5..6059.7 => 64.4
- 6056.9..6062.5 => 64.9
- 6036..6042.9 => 64.9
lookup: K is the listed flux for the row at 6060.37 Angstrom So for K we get 64.97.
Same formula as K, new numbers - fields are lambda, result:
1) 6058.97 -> 64.53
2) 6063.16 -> 65.91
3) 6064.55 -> 66.2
